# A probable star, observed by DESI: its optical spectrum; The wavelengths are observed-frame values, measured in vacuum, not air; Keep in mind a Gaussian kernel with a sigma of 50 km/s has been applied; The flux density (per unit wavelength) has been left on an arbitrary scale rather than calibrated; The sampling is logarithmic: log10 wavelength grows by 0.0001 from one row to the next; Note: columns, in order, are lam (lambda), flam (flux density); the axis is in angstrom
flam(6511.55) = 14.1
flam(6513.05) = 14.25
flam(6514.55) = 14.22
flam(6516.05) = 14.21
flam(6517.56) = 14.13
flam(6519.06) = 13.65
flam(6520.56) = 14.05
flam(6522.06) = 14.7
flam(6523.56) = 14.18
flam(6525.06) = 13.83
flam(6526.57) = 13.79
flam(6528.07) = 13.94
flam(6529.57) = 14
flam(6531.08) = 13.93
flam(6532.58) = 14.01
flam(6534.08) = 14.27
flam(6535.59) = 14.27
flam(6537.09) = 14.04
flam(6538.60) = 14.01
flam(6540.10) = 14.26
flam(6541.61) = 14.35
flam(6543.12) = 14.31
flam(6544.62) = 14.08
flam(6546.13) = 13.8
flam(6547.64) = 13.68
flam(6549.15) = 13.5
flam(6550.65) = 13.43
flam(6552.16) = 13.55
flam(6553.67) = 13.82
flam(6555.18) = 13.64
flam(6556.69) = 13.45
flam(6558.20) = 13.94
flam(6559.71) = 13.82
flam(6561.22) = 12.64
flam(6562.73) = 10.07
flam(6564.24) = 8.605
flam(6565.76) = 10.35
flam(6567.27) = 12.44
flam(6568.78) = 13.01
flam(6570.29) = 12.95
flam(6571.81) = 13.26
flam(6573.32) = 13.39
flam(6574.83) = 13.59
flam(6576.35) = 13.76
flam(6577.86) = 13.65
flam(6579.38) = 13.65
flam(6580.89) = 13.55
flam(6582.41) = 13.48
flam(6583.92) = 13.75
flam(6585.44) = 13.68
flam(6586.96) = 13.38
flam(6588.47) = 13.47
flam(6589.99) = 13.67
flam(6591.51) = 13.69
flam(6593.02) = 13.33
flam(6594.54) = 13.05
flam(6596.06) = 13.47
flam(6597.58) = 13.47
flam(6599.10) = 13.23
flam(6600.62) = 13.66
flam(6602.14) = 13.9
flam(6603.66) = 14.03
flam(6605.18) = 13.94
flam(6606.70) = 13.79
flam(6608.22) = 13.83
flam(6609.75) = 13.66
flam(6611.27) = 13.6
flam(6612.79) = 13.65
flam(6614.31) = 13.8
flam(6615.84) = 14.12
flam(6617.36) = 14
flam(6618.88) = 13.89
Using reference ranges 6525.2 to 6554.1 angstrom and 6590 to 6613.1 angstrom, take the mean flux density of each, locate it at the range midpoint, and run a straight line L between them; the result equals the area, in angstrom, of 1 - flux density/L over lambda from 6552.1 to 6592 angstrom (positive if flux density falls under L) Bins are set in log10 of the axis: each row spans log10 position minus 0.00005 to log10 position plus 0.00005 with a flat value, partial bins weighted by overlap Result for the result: 2.1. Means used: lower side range 13.9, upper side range 13.6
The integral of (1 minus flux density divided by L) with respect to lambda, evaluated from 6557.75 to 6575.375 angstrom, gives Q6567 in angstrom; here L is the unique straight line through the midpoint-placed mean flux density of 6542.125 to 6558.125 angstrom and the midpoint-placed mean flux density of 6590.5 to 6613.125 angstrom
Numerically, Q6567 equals 1.81 angstrom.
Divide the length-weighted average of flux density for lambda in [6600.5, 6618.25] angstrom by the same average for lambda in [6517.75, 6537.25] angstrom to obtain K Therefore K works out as 0.98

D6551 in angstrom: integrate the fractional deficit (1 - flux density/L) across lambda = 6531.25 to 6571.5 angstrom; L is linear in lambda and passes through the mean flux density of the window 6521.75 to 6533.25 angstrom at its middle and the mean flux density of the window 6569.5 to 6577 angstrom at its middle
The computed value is 1.3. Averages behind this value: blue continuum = 14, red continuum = 13.4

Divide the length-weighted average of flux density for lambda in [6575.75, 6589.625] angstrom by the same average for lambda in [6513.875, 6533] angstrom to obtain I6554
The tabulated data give 1.0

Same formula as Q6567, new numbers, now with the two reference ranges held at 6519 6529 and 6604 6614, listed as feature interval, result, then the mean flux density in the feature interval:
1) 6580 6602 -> 0.5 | 13.5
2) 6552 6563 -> 0.6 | 13.2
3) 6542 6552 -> 0.1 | 13.8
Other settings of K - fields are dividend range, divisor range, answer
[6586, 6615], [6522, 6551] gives 0.97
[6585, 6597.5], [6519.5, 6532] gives 0.96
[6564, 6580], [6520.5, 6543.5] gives 0.90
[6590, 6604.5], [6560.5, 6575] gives 1.13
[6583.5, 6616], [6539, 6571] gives 1.05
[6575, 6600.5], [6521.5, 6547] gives 0.96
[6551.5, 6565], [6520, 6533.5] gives 0.90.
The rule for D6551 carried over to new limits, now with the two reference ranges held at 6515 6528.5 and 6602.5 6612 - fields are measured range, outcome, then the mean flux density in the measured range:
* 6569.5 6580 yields 0.3 angstrom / 13.5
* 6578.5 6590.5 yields 0.3 angstrom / 13.6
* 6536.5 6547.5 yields -0.1 angstrom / 14.1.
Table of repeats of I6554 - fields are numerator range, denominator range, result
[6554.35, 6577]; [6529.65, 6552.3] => 0.90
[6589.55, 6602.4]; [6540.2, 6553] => 0.97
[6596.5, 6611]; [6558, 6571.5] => 1.15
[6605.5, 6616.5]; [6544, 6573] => 1.07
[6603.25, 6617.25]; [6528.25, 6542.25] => 0.98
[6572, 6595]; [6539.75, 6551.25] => 0.97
